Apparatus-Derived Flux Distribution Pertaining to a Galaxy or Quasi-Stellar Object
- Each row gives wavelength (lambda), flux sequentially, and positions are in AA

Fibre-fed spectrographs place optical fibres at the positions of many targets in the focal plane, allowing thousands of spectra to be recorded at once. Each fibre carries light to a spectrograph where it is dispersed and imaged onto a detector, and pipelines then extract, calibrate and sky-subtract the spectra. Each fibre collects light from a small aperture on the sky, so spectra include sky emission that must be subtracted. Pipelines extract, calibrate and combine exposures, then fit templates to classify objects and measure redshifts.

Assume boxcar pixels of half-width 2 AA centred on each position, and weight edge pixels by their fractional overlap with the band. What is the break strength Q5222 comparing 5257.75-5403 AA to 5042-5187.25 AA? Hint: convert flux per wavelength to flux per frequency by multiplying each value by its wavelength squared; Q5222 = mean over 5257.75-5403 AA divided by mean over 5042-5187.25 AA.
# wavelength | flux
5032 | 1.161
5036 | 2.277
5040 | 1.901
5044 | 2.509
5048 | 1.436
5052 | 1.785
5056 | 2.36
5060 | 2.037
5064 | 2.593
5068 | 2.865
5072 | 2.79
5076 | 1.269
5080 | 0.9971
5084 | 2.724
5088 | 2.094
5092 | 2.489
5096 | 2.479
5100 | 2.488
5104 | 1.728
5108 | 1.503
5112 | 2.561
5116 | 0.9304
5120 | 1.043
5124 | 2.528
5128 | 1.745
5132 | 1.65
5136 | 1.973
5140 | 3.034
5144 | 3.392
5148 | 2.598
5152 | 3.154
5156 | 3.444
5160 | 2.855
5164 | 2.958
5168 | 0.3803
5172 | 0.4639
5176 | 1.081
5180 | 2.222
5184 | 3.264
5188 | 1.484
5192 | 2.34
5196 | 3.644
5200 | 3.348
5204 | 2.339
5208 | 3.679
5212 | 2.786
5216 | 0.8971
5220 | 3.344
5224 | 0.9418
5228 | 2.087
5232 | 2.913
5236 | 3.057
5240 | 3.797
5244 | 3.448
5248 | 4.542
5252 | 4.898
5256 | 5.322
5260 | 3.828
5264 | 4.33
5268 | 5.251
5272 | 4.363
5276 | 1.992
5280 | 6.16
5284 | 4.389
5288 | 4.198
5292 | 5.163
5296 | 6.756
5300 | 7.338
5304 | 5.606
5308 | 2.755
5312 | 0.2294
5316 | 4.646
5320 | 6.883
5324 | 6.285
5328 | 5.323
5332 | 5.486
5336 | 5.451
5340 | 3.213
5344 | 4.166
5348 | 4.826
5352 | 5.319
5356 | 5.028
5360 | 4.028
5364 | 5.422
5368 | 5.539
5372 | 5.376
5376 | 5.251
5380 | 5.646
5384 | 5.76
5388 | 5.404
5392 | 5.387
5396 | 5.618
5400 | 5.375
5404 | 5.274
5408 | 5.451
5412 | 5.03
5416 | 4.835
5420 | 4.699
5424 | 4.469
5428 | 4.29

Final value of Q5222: 2.50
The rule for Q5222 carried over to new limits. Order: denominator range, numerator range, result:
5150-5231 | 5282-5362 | 2.18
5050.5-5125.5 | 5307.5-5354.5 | 2.45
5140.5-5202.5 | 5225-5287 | 1.68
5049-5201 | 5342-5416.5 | 2.60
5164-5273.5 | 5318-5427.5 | 1.85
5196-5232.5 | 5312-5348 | 2.02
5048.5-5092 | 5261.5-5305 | 2.55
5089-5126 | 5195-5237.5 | 1.38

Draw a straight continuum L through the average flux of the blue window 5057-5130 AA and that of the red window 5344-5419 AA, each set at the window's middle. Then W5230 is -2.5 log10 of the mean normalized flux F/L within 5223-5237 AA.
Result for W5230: 0.48 mag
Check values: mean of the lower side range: 2.05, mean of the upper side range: 5.22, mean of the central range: 2.29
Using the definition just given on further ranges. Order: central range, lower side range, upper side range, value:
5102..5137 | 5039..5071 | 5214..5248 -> 0.346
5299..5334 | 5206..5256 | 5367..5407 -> -0.111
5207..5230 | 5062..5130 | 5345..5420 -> 0.455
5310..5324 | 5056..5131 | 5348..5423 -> 0.062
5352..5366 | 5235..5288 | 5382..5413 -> 0.044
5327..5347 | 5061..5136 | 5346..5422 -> -0.003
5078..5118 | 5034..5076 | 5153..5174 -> 0.082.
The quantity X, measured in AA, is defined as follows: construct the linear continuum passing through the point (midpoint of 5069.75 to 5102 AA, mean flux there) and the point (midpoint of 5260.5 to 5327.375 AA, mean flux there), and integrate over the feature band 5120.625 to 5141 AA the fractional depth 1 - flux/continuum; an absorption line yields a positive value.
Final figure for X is 5.0 AA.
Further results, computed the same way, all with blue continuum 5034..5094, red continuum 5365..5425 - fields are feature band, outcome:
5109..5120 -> 4.3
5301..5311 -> 0.7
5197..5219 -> 5.1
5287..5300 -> -4.3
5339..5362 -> 1.8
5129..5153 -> 2.6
